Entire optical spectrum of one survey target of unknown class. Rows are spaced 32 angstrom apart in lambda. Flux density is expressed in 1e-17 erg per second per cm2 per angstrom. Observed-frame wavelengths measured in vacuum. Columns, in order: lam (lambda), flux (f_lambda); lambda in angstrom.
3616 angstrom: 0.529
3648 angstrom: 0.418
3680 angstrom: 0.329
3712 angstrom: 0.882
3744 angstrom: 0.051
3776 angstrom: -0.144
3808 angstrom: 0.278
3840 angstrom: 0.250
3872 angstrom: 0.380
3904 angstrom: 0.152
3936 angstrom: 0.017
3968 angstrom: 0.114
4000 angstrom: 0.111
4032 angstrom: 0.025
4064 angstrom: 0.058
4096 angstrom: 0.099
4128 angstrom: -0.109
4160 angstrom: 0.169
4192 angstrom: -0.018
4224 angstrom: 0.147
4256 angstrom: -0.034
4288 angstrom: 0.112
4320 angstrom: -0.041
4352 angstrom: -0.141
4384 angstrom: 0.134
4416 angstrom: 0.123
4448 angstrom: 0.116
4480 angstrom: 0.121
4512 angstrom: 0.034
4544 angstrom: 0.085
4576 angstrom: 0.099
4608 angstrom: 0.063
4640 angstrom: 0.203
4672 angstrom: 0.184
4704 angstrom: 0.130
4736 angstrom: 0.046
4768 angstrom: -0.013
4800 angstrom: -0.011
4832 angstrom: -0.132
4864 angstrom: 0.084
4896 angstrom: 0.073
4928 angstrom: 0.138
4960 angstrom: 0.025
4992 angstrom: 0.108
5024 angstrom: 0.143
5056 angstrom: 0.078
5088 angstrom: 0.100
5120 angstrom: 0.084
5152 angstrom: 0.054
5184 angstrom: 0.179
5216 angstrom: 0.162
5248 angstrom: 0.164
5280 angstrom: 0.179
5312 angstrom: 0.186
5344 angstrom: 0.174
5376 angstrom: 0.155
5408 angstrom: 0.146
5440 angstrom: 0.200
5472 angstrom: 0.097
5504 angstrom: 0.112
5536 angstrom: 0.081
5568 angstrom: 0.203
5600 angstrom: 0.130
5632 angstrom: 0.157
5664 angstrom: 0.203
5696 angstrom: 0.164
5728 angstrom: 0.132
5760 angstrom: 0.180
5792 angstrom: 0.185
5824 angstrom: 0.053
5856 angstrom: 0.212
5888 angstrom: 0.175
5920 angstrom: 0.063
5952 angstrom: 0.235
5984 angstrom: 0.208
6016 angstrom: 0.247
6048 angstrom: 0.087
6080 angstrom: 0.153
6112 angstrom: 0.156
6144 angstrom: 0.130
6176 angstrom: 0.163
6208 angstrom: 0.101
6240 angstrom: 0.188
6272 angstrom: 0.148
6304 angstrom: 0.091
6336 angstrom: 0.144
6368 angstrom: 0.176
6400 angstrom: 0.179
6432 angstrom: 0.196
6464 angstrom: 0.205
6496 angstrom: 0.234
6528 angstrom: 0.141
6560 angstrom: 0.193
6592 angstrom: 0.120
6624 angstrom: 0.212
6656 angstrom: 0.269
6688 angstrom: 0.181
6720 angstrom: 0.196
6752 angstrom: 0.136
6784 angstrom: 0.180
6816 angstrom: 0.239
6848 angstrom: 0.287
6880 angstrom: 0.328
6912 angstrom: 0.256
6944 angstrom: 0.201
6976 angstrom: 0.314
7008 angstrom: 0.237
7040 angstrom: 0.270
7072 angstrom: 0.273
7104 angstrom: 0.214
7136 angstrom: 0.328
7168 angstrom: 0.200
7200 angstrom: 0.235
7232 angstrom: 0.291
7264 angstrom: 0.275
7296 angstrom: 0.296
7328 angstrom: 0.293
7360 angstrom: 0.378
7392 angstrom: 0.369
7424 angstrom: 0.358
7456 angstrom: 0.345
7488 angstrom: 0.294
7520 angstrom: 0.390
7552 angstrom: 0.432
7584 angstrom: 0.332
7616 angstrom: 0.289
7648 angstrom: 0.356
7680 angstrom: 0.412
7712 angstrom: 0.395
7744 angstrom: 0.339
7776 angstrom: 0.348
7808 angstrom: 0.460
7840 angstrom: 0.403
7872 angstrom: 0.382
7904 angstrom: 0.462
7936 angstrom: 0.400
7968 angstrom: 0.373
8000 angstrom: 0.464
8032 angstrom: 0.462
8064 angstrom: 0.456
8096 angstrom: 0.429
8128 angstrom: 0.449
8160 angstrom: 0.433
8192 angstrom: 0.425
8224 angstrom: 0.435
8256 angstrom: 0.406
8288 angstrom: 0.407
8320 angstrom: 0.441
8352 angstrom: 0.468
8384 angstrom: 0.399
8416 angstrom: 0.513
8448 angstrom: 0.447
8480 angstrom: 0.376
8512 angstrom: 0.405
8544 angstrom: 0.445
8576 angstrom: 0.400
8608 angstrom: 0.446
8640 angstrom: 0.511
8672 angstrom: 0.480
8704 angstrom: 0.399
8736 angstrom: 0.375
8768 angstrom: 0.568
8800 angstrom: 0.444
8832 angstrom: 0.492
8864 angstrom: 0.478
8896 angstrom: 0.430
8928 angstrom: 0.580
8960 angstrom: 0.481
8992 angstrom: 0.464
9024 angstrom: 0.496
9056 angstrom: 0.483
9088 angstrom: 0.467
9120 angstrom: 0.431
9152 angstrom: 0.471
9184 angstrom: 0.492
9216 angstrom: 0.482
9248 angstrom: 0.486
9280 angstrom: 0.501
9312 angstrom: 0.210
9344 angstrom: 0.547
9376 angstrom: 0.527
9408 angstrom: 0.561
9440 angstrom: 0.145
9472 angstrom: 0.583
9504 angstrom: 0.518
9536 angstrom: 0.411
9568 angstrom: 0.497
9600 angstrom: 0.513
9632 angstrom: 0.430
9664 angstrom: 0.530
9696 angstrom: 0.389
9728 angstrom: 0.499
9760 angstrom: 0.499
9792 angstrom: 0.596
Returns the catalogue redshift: 0.70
